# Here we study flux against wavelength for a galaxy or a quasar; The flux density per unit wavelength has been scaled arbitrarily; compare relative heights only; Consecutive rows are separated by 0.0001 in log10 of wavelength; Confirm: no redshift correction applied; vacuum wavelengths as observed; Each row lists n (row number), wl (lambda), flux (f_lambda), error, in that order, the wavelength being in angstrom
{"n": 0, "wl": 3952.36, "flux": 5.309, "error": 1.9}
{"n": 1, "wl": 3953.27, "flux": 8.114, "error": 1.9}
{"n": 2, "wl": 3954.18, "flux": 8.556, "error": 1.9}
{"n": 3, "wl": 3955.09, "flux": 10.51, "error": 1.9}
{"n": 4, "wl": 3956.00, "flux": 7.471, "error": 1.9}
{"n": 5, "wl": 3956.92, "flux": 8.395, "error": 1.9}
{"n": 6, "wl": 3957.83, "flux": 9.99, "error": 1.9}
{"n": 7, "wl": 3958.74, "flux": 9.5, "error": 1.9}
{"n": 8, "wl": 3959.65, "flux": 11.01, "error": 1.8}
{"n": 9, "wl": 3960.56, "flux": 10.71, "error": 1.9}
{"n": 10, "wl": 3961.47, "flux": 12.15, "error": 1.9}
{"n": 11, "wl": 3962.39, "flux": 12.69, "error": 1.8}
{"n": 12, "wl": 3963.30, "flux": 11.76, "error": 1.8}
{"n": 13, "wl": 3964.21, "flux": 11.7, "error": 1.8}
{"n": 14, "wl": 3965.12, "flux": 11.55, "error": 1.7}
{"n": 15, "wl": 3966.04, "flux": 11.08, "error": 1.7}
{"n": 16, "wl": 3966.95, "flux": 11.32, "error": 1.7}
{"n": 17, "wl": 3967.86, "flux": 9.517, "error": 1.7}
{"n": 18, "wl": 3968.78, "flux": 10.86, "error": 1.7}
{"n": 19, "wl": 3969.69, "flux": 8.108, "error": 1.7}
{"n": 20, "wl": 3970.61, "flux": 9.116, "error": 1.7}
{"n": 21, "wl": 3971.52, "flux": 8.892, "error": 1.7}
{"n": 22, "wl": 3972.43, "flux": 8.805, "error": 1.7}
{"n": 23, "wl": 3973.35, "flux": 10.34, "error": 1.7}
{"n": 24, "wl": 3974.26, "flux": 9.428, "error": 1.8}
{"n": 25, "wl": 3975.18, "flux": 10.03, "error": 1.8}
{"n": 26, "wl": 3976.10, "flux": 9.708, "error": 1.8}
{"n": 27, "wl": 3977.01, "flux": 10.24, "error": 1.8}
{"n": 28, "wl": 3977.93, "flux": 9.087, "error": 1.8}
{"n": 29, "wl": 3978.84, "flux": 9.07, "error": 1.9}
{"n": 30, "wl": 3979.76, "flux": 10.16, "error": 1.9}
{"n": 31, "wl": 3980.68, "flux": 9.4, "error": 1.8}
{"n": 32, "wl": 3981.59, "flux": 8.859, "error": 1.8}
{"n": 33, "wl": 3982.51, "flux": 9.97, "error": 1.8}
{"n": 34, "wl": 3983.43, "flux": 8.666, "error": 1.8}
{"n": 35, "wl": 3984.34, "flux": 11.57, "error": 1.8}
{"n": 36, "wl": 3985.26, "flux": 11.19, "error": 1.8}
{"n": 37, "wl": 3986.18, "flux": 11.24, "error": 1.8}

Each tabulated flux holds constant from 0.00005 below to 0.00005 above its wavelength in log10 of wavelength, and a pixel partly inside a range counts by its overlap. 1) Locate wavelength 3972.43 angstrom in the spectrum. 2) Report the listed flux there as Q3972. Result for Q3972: 8.805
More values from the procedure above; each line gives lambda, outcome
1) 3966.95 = 11.32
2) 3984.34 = 11.57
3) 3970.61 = 9.116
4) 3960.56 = 10.71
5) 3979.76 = 10.16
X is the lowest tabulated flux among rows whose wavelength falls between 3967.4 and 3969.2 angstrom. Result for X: 9.517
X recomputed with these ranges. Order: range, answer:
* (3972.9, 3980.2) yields 9.07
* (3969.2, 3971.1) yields 8.108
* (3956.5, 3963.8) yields 8.395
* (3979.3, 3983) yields 8.859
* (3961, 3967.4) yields 11.08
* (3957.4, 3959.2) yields 9.5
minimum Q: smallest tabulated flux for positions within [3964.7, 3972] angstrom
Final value 8.108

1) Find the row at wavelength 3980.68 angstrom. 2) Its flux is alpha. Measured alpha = 9.4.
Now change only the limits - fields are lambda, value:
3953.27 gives 8.114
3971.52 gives 8.892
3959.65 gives 11.01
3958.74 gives 9.5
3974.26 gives 9.428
